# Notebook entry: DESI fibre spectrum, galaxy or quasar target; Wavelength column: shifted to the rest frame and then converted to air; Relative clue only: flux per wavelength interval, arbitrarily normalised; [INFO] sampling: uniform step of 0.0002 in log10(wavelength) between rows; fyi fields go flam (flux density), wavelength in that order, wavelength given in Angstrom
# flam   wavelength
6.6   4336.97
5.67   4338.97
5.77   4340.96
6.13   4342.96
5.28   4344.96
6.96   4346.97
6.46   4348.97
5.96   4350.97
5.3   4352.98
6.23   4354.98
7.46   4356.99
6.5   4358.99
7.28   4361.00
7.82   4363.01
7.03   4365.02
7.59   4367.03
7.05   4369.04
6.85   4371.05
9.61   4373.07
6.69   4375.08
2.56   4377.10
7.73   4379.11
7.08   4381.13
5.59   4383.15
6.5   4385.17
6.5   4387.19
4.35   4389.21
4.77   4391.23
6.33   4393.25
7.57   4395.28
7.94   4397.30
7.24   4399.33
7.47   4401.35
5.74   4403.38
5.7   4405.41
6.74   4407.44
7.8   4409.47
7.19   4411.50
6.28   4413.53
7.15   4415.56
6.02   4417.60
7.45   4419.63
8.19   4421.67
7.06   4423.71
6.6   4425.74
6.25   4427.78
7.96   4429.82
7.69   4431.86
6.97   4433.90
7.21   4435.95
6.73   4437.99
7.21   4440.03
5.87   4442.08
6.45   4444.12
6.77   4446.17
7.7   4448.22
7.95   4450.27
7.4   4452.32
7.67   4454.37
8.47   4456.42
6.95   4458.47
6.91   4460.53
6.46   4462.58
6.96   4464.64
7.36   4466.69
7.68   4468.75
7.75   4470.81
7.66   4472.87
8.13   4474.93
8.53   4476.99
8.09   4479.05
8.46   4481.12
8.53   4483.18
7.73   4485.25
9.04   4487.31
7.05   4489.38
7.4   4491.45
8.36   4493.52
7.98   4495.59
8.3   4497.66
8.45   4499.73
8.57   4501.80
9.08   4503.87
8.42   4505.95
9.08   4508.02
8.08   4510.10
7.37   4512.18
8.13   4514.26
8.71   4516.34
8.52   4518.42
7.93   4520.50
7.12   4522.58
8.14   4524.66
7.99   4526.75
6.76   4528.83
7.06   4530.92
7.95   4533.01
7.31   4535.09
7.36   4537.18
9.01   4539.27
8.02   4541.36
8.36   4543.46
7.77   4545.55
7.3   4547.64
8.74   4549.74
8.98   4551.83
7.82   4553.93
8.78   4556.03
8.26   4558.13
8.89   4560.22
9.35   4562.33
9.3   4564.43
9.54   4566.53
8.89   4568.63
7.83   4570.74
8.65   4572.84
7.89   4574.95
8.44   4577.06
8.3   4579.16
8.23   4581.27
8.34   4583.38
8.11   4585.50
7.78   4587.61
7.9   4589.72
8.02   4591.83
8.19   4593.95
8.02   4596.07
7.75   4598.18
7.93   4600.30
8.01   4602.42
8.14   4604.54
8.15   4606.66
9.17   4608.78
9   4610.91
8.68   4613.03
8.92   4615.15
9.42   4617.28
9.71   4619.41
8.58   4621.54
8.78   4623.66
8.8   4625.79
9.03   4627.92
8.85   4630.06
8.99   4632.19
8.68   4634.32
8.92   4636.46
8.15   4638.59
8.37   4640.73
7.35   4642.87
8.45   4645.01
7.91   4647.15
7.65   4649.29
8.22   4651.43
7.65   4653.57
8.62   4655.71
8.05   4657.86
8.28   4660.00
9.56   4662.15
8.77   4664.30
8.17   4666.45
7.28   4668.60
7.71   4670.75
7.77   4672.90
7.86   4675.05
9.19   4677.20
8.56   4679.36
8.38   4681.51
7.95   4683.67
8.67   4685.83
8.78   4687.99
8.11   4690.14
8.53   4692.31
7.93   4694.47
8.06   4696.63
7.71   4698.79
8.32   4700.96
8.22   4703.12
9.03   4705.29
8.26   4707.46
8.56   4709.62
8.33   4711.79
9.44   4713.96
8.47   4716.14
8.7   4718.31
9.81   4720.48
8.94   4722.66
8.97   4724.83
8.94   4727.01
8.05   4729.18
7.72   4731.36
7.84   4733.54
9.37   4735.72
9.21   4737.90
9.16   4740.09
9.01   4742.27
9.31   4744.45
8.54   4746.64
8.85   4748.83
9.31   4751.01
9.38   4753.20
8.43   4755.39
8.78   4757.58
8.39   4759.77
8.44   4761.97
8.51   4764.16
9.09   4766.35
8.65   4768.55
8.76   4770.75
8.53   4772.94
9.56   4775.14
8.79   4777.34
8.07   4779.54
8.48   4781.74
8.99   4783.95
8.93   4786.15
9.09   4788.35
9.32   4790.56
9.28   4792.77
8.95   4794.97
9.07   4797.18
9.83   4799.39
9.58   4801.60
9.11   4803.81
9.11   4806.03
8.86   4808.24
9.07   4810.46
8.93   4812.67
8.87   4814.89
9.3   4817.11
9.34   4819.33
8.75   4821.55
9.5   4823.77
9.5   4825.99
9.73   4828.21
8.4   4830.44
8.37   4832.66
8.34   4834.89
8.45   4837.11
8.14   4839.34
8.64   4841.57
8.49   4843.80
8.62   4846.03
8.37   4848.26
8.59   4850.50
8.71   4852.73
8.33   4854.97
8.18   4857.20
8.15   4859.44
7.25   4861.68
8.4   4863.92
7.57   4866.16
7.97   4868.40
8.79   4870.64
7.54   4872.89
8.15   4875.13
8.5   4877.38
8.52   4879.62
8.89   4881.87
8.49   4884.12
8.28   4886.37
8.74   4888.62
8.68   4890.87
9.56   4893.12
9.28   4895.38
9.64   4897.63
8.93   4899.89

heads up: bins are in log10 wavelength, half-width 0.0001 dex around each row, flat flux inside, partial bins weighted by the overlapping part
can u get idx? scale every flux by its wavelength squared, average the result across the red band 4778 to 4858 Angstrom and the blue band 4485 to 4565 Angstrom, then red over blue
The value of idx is 1.2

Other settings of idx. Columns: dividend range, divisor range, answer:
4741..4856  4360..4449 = 1.54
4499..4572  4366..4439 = 1.29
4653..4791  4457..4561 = 1.18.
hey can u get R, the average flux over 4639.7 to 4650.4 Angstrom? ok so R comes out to 7.94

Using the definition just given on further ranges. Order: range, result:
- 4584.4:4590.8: 7.93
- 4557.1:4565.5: 8.96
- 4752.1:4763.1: 8.68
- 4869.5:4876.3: 8.16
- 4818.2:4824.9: 9.2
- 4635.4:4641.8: 8.48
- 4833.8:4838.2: 8.41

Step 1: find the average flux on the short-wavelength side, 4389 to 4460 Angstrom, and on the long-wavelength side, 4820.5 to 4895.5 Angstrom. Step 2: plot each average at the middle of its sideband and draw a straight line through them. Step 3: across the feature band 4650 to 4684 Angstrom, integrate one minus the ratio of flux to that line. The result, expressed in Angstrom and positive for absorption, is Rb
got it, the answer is -1.81 Angstrom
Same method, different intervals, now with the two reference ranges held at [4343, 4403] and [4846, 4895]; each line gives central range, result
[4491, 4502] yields -1.8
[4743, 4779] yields -3.8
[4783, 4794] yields -1.4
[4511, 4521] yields -1.5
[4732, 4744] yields -1.5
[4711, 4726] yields -2.2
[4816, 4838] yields -2.0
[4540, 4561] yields -3.1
